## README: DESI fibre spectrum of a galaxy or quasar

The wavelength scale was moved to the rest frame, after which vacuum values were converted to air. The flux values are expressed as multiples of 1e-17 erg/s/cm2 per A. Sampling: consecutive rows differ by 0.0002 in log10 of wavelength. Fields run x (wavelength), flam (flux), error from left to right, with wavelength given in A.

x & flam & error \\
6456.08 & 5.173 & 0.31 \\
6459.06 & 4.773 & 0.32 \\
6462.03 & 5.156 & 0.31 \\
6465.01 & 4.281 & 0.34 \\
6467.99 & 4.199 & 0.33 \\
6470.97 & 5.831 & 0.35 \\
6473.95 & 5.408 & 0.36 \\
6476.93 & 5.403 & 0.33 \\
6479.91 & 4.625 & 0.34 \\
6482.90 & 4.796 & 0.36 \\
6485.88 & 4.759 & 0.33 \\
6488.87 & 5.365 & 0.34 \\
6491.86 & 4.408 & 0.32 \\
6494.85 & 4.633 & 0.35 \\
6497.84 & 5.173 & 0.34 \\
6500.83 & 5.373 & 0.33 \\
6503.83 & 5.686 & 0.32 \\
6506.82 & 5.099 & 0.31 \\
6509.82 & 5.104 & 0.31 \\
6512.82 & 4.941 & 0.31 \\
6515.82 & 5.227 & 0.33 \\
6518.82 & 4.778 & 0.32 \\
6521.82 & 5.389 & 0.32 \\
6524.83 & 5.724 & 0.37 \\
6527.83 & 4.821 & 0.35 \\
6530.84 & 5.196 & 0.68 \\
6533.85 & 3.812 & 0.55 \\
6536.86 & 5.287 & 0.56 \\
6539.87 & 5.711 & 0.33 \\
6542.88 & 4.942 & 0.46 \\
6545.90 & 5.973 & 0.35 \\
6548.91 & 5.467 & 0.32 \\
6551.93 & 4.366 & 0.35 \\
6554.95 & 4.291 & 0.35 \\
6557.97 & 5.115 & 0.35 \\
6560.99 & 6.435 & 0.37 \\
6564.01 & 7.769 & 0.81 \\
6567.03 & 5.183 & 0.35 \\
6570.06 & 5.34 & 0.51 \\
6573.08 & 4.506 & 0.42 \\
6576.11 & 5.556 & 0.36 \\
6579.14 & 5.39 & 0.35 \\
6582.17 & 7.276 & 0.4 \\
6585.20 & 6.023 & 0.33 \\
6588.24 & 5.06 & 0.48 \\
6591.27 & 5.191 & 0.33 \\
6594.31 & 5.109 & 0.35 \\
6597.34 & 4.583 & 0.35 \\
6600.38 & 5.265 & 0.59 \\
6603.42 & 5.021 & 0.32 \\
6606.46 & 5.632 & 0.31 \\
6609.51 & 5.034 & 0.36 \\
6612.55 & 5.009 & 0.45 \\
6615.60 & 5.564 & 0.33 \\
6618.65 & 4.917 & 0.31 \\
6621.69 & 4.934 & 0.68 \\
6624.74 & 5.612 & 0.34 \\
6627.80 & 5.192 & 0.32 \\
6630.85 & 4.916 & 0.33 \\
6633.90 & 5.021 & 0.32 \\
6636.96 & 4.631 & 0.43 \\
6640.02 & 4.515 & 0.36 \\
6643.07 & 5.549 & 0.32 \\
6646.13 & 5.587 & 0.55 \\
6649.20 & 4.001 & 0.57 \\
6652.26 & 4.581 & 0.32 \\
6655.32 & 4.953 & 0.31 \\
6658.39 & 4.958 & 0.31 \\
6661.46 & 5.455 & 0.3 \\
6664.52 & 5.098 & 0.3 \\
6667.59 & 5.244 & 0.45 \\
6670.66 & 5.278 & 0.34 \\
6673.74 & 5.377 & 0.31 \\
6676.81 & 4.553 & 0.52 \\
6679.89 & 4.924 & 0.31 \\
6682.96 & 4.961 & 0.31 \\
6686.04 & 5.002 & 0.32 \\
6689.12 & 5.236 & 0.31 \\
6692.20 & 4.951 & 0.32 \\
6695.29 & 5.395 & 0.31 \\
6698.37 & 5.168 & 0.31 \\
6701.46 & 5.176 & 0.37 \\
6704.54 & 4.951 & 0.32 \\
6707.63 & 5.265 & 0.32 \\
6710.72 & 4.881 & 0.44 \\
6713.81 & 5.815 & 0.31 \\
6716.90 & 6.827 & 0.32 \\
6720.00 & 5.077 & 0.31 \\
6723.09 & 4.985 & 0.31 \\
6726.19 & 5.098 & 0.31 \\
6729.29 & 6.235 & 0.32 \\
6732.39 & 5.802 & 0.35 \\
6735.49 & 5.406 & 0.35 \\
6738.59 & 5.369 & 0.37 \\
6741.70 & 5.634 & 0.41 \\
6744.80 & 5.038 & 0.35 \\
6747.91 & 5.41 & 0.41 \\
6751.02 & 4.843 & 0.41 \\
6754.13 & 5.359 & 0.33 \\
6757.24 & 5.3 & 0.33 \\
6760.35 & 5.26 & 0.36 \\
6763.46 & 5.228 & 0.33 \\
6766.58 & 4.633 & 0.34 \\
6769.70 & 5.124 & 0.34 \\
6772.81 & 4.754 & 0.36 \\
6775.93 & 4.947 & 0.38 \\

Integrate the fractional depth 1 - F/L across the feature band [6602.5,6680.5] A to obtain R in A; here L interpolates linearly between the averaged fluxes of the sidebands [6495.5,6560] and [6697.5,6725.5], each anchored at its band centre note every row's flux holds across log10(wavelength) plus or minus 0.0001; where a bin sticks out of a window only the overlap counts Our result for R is 2.9 A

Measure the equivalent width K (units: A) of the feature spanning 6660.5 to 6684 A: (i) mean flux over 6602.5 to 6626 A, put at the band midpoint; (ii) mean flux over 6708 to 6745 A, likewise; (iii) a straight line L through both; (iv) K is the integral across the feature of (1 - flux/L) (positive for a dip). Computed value 1.2 A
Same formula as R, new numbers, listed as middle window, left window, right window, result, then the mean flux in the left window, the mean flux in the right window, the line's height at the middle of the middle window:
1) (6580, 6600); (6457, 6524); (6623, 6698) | -1.9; 5.03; 5.04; 5.04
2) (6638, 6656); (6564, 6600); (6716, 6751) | 2.1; 5.48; 5.48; 5.48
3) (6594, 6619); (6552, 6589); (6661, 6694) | 1.4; 5.62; 5.09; 5.44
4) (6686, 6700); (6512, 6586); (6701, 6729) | 0.6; 5.38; 5.39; 5.39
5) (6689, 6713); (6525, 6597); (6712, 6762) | 1.3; 5.38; 5.46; 5.45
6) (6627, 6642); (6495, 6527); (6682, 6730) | 1.2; 5.22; 5.3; 5.27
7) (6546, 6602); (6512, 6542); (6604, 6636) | -3.5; 5.09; 5.17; 5.13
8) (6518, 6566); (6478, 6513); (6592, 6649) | -2.7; 5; 5.09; 5.04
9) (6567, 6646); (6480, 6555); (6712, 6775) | -1.0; 5.06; 5.35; 5.18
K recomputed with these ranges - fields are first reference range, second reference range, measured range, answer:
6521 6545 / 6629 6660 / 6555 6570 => -2.4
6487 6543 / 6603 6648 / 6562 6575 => -1.6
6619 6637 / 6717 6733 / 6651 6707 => 2.6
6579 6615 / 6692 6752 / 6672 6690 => 1.3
